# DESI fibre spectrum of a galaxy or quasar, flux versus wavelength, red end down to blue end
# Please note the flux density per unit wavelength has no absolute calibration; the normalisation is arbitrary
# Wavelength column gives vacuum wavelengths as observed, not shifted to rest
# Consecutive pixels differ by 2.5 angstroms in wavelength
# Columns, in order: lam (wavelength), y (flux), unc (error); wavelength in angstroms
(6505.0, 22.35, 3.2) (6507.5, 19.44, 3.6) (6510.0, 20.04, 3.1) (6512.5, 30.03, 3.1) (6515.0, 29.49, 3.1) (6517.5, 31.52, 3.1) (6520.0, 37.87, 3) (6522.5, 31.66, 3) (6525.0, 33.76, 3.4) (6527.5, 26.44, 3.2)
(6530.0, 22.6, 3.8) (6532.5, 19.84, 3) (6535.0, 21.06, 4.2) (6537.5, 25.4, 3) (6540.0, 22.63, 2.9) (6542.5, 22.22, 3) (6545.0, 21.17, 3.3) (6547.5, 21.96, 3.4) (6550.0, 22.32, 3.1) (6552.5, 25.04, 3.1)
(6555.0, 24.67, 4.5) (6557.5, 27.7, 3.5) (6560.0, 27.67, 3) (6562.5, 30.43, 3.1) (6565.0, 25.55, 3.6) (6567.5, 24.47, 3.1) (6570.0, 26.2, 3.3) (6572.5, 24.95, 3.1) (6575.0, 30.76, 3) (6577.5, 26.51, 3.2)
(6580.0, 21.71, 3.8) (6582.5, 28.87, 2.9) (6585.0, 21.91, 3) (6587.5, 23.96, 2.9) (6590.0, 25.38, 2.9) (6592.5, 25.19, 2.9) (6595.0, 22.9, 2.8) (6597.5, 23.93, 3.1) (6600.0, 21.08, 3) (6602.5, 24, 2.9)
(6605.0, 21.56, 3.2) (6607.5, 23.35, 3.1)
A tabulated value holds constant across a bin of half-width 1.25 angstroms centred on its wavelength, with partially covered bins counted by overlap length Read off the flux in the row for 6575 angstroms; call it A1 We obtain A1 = 30.76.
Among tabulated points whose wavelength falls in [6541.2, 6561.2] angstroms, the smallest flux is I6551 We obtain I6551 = 21.17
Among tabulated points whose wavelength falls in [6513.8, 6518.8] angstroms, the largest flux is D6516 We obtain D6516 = 31.52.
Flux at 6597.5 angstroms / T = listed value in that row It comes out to 23.93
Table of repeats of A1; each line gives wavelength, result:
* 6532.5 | 19.84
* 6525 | 33.76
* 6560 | 27.67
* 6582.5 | 28.87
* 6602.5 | 24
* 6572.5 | 24.95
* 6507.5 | 19.44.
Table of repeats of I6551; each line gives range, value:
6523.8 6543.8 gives 19.84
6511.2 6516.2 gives 29.49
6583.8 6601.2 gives 21.08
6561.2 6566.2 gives 25.55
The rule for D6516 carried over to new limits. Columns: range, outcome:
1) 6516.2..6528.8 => 37.87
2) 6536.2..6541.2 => 25.4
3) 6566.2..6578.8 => 30.76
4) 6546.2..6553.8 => 25.04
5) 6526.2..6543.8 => 26.44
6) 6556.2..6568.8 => 30.43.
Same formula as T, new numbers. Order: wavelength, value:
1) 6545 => 21.17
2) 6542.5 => 22.22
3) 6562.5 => 30.43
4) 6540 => 22.63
